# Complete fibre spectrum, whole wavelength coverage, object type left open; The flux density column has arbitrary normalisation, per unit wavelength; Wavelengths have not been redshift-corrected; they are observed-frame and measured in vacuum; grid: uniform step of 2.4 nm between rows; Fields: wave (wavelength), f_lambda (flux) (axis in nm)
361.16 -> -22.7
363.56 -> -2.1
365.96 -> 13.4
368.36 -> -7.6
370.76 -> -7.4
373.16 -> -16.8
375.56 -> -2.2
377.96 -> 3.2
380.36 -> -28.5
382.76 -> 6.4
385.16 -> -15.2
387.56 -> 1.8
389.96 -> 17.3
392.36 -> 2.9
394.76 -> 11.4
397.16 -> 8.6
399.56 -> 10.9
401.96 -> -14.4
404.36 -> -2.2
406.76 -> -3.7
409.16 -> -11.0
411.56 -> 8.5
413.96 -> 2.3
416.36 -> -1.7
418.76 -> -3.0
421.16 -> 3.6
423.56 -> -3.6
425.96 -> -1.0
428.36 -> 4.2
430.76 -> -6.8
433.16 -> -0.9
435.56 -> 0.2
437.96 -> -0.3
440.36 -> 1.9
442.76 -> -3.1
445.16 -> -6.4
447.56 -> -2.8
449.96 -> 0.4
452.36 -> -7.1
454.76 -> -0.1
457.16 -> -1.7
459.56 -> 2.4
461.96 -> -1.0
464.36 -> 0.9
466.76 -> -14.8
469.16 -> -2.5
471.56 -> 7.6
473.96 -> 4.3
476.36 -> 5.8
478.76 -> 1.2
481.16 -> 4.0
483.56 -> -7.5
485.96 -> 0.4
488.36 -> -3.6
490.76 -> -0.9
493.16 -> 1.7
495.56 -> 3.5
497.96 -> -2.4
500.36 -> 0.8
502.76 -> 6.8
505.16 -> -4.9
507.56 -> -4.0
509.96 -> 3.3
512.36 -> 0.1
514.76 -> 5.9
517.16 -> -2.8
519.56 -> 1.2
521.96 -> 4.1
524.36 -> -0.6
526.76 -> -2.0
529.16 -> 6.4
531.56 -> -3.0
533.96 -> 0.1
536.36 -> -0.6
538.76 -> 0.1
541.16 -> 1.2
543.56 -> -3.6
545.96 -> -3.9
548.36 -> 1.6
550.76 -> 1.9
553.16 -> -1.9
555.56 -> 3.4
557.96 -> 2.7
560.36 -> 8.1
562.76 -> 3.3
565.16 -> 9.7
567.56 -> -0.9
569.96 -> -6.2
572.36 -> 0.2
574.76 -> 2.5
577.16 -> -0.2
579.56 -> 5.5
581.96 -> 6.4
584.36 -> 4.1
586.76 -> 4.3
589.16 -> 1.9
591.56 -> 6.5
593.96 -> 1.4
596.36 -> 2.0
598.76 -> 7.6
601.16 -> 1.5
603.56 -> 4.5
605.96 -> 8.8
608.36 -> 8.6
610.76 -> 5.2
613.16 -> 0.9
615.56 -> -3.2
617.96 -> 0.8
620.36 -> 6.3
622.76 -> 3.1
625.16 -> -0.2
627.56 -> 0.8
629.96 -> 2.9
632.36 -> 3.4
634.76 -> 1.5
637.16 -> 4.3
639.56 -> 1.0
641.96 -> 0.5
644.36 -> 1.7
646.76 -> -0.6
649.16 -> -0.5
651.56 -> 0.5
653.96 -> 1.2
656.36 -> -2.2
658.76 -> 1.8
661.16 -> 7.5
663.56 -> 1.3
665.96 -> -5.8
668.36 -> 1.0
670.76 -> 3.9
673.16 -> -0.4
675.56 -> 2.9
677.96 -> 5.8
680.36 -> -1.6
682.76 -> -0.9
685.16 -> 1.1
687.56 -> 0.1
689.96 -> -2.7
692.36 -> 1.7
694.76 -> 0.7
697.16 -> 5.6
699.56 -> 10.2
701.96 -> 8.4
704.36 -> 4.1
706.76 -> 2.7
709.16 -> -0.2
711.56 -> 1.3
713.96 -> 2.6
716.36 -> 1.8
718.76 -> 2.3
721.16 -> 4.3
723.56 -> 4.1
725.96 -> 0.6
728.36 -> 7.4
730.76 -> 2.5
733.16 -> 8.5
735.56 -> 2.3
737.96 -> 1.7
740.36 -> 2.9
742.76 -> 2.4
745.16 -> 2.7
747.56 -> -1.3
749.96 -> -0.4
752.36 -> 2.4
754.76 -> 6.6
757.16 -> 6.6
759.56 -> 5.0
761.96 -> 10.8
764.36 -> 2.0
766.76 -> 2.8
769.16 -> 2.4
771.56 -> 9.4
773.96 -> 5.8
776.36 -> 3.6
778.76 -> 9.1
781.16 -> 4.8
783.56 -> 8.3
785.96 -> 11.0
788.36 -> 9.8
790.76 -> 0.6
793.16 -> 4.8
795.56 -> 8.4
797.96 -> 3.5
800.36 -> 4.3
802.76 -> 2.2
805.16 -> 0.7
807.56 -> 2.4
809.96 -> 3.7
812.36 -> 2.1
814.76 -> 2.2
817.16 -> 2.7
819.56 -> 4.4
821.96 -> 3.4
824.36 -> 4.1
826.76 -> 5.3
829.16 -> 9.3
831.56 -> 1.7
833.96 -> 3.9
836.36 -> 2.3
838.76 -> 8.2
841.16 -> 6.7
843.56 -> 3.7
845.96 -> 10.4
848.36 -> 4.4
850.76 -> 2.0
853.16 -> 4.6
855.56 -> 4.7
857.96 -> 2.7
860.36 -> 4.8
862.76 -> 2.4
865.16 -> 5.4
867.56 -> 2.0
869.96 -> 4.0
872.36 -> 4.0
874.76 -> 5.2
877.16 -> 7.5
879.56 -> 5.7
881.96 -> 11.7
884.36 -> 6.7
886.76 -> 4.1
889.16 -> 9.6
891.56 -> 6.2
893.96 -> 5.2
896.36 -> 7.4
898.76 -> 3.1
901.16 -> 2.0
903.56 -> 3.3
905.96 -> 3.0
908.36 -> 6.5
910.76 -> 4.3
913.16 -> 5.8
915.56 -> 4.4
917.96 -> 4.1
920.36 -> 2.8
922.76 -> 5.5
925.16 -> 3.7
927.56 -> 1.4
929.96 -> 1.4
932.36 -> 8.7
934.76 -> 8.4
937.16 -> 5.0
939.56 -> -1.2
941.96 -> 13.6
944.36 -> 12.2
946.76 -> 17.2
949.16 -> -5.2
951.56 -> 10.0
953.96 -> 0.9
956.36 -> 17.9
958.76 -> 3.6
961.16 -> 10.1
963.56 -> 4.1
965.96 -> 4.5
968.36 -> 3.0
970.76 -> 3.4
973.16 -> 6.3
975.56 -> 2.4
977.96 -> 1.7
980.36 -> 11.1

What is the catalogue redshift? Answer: 0.879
